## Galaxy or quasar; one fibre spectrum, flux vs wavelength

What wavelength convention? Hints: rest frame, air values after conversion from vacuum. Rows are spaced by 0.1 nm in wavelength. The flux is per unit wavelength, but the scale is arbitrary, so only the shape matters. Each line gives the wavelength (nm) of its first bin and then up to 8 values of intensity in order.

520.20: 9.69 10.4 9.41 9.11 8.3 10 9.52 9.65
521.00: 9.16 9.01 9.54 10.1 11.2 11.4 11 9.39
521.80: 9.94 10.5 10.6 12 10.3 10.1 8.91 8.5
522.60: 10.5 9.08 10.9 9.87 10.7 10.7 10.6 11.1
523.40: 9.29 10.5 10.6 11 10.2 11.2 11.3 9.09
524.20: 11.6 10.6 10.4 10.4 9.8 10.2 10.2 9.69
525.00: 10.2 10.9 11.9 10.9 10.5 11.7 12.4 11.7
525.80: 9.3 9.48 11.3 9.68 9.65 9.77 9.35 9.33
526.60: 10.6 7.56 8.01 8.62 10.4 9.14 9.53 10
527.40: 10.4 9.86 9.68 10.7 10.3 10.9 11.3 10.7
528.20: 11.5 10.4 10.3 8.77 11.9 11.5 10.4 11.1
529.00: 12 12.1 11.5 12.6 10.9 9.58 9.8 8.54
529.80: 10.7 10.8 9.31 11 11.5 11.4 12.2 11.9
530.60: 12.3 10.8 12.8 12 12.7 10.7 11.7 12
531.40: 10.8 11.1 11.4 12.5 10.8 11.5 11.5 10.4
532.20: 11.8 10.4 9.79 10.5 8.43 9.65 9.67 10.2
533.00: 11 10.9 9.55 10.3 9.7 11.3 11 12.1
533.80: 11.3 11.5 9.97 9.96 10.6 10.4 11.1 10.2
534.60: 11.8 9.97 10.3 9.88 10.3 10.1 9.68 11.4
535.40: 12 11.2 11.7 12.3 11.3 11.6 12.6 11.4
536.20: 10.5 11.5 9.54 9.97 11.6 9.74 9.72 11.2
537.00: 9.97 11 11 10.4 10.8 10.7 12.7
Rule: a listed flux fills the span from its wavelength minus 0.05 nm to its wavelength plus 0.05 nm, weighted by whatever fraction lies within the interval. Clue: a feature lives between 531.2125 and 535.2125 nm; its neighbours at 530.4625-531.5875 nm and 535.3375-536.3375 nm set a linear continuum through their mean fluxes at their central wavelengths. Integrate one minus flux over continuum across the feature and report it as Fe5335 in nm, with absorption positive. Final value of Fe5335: 0.34 nm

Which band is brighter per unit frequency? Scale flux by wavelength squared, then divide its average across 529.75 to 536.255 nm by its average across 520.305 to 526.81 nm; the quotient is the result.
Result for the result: 1.12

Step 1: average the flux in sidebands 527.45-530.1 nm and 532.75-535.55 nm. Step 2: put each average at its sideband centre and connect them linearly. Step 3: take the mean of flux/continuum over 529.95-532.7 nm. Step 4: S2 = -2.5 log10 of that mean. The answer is -0.06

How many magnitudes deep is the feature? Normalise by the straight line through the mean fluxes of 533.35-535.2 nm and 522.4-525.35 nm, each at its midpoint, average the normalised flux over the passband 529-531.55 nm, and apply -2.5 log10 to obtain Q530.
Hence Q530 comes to -0.07 mag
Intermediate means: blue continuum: 10.4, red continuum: 10.6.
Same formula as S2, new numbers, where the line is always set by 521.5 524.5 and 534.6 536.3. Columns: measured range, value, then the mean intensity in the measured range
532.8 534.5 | 0.03 mag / 10.6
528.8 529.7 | -0.03 mag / 11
